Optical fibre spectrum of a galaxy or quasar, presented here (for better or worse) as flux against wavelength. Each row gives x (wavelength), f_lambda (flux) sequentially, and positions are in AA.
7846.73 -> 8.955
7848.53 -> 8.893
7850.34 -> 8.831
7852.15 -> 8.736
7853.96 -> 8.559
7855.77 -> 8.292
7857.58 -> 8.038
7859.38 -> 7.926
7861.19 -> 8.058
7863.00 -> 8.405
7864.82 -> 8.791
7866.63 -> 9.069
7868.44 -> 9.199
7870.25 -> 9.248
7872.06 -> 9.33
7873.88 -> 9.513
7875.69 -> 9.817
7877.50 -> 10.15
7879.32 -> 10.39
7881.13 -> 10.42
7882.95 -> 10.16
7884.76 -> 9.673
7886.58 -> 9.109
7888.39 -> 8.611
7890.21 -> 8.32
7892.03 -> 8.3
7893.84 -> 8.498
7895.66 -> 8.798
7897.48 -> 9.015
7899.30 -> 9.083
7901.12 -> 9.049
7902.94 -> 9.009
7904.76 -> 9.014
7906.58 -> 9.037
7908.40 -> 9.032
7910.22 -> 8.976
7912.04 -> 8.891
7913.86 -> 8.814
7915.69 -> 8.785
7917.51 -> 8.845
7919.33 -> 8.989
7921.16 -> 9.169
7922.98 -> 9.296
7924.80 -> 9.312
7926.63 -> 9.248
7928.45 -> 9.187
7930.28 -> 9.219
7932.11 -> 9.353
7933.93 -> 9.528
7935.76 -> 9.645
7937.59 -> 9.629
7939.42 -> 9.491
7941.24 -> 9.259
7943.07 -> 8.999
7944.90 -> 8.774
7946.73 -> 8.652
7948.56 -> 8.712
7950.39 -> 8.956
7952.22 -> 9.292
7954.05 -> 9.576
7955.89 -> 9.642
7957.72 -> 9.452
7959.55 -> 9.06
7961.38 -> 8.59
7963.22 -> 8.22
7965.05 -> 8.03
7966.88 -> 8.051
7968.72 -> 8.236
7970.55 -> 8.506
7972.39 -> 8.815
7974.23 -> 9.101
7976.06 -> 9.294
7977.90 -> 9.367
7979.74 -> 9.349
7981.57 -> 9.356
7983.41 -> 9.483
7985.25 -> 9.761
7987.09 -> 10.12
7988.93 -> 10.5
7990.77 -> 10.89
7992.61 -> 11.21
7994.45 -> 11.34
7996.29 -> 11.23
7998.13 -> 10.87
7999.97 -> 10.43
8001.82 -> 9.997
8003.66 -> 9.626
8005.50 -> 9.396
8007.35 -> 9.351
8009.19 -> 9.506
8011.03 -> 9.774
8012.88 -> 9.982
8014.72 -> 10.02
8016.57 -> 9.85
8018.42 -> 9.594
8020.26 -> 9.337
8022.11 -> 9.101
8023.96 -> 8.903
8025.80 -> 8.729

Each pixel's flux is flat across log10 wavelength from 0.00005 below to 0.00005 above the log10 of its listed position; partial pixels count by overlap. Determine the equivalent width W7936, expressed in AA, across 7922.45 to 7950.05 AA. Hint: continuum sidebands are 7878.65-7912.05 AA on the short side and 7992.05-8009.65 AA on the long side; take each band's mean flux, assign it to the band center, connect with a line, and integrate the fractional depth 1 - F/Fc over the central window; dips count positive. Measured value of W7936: 1.0 AA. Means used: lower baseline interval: 9.12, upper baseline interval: 10.3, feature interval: 9.21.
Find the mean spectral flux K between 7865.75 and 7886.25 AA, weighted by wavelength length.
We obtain 9.71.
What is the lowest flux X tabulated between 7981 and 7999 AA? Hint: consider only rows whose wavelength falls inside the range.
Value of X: 9.356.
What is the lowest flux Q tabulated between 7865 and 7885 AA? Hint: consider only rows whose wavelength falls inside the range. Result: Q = 9.069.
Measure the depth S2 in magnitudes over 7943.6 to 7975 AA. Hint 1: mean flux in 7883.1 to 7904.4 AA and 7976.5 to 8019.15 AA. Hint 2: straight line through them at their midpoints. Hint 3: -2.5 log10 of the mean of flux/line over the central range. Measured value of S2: 0.10 mag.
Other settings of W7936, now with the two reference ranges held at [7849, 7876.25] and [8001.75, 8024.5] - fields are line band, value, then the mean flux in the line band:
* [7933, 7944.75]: -0.3 AA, 9.39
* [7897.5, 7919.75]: 0.1 AA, 8.96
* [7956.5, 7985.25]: 1.4 AA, 8.9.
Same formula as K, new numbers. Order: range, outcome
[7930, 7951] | 9.19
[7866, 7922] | 9.17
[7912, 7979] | 9.03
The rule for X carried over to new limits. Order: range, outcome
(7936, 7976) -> 8.03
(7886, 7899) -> 8.3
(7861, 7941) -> 8.058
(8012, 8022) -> 9.337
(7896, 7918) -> 8.785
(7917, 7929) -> 8.845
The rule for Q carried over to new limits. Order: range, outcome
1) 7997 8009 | 9.351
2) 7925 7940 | 9.187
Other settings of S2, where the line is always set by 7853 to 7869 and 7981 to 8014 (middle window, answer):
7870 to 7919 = -0.04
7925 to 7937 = 0.00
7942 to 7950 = 0.09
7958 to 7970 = 0.16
